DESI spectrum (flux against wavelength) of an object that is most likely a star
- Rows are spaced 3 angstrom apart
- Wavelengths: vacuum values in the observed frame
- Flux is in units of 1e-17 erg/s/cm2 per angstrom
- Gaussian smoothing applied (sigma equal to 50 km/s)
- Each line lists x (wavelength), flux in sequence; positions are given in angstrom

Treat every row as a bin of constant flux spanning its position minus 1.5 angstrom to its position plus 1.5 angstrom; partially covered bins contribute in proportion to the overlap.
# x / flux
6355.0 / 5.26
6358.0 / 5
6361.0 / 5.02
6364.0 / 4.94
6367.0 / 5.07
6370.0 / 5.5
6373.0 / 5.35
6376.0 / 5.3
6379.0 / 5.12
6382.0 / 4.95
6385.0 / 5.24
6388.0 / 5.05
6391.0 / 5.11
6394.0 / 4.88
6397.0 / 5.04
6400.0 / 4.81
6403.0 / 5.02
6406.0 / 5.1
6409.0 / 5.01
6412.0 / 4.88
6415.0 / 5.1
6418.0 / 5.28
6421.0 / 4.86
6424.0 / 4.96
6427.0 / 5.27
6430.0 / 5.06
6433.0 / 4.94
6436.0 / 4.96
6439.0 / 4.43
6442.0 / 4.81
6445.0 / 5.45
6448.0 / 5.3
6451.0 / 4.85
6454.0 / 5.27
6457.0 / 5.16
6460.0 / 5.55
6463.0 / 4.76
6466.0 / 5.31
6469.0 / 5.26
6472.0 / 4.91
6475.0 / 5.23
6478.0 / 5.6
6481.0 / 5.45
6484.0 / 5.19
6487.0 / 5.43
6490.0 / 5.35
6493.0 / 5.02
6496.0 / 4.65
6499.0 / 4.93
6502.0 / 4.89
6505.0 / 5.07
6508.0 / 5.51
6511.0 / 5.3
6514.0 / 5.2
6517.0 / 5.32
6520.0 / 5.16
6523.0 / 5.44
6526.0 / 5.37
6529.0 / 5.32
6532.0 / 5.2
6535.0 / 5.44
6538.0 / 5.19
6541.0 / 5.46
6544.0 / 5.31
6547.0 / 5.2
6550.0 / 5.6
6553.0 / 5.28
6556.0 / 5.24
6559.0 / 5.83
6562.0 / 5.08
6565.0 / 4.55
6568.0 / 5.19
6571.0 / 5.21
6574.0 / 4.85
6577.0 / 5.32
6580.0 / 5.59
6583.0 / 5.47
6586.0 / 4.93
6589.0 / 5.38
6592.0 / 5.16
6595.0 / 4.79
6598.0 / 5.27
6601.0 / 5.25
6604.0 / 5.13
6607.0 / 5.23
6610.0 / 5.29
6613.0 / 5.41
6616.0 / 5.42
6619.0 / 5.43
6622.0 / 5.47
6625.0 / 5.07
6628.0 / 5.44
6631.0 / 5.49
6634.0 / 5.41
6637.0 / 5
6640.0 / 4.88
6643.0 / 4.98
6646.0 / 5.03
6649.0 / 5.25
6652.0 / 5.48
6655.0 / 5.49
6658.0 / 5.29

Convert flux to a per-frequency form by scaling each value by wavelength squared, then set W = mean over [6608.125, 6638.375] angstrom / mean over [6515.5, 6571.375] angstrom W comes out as 1.04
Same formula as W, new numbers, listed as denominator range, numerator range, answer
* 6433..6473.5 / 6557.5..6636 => 1.08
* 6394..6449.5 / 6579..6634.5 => 1.12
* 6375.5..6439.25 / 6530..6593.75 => 1.10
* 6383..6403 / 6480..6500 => 1.06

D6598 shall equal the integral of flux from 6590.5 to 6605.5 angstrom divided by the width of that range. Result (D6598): 5.12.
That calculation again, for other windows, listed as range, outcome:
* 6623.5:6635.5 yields 5.35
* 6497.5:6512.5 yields 5.14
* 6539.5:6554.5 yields 5.37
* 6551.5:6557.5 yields 5.26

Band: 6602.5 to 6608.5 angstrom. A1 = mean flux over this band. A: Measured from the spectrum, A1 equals 5.18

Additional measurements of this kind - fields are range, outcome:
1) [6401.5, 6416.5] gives 5.02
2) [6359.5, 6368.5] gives 5.01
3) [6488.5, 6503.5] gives 4.97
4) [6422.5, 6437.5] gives 5.04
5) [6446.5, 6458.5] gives 5.15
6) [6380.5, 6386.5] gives 5.09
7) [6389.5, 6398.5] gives 5.01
